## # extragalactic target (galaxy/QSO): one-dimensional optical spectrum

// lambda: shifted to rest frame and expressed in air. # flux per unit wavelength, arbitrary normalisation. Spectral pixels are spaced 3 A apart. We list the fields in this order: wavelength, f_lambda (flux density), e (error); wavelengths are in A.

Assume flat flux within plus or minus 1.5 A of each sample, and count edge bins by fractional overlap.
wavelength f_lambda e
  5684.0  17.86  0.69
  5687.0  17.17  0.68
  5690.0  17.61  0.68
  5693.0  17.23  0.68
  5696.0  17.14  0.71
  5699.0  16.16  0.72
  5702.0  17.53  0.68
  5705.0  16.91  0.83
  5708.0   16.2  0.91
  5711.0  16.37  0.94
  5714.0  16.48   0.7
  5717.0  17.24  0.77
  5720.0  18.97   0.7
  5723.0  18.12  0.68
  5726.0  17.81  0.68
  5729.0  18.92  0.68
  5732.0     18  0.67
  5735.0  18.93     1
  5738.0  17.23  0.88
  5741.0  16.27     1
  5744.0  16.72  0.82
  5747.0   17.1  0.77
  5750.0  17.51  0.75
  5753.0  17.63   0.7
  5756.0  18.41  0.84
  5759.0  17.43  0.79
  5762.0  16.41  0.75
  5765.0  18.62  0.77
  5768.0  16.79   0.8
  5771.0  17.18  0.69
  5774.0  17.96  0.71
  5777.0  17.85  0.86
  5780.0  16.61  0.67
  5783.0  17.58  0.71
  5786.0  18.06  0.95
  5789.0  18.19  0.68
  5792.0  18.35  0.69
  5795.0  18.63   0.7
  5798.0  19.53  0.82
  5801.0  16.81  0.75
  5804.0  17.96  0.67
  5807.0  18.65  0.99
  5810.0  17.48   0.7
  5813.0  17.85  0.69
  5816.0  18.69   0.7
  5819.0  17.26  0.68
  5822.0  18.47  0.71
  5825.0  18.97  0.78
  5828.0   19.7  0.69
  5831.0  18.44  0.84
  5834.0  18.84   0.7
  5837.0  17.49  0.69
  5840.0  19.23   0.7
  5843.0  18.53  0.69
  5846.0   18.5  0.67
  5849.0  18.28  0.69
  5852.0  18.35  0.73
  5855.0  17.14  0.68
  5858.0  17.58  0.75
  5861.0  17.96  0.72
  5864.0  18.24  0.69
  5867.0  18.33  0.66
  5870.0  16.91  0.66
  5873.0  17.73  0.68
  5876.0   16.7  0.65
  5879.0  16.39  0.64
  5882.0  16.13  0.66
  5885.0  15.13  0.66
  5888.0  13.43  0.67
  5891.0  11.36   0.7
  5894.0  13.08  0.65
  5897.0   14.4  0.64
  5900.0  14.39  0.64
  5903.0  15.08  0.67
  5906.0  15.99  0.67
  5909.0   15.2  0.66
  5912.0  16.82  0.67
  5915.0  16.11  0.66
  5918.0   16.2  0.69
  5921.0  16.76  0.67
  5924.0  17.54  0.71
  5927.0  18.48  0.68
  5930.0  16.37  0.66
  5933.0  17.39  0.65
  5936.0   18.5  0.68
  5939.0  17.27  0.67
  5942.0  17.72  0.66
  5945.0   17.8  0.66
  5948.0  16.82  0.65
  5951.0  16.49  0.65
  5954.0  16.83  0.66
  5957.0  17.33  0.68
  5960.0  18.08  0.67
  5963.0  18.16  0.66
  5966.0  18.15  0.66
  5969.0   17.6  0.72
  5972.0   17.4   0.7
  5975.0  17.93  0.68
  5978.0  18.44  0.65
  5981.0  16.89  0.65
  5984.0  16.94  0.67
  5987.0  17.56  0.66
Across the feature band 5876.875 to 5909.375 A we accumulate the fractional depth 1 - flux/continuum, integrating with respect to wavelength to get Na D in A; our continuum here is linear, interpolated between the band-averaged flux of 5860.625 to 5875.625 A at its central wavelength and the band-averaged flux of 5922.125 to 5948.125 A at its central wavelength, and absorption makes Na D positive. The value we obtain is 5.6 A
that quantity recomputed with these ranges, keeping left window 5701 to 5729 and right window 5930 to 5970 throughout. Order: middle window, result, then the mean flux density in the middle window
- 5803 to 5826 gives -1.0 A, 18.2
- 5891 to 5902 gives 2.4 A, 13.7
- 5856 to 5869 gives -0.4 A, 18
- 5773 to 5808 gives -1.2 A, 18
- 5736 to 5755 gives 0.3 A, 17.2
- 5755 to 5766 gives -0.2 A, 17.6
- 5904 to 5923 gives 1.4 A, 16.2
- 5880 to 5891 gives 1.9 A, 14.5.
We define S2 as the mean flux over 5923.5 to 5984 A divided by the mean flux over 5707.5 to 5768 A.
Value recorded 1.00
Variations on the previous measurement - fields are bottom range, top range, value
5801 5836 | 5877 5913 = 0.81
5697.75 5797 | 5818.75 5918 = 0.96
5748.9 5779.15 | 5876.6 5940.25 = 0.90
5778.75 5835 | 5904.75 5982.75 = 0.95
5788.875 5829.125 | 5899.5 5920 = 0.86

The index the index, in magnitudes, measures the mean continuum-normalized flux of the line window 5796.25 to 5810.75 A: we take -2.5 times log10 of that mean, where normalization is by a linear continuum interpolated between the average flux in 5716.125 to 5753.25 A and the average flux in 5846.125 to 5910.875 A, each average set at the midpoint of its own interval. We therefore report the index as -0.071 mag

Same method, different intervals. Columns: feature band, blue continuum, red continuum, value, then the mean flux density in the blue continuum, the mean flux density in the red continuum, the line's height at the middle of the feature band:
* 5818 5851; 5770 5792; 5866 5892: -0.115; 17.7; 15.8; 16.7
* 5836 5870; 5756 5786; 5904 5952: -0.056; 17.5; 17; 17.2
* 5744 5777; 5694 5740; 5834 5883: 0.004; 17.5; 17.8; 17.5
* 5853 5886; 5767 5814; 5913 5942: 0.020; 17.9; 17.2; 17.5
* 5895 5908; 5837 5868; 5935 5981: 0.200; 18.2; 17.6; 17.9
